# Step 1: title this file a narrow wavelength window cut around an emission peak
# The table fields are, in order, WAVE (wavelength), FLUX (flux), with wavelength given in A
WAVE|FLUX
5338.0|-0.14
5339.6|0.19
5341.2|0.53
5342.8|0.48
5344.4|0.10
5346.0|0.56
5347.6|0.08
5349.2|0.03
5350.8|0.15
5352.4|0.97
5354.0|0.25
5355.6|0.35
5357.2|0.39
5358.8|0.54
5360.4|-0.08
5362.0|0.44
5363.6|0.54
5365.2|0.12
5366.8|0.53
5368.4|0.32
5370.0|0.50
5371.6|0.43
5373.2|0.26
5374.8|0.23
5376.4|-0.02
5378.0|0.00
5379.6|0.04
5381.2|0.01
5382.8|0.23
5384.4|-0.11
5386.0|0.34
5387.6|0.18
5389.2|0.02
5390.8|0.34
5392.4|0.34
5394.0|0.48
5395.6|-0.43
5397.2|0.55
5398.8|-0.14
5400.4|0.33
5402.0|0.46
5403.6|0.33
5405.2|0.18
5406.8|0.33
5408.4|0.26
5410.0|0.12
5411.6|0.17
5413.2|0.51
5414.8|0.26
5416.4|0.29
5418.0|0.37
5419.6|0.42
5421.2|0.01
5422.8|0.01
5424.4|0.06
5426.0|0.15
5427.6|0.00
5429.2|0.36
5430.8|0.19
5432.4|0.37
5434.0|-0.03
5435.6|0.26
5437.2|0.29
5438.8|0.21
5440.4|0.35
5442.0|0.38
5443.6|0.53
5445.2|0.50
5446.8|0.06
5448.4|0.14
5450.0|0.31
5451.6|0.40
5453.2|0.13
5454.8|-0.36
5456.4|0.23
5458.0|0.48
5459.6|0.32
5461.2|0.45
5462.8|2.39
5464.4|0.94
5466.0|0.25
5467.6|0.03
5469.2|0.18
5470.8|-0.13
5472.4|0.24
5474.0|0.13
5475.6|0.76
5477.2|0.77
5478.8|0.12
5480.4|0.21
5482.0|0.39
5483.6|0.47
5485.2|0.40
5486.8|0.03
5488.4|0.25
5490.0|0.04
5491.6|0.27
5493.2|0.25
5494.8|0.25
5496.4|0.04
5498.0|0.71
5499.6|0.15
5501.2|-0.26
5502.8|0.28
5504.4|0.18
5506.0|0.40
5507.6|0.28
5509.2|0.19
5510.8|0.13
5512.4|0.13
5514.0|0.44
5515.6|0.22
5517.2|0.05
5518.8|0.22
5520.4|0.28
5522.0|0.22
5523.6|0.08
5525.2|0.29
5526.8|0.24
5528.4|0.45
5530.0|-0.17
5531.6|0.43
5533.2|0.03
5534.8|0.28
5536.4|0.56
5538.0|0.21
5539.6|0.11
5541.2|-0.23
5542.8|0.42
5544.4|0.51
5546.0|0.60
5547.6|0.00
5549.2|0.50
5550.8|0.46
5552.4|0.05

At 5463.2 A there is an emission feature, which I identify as Hbeta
